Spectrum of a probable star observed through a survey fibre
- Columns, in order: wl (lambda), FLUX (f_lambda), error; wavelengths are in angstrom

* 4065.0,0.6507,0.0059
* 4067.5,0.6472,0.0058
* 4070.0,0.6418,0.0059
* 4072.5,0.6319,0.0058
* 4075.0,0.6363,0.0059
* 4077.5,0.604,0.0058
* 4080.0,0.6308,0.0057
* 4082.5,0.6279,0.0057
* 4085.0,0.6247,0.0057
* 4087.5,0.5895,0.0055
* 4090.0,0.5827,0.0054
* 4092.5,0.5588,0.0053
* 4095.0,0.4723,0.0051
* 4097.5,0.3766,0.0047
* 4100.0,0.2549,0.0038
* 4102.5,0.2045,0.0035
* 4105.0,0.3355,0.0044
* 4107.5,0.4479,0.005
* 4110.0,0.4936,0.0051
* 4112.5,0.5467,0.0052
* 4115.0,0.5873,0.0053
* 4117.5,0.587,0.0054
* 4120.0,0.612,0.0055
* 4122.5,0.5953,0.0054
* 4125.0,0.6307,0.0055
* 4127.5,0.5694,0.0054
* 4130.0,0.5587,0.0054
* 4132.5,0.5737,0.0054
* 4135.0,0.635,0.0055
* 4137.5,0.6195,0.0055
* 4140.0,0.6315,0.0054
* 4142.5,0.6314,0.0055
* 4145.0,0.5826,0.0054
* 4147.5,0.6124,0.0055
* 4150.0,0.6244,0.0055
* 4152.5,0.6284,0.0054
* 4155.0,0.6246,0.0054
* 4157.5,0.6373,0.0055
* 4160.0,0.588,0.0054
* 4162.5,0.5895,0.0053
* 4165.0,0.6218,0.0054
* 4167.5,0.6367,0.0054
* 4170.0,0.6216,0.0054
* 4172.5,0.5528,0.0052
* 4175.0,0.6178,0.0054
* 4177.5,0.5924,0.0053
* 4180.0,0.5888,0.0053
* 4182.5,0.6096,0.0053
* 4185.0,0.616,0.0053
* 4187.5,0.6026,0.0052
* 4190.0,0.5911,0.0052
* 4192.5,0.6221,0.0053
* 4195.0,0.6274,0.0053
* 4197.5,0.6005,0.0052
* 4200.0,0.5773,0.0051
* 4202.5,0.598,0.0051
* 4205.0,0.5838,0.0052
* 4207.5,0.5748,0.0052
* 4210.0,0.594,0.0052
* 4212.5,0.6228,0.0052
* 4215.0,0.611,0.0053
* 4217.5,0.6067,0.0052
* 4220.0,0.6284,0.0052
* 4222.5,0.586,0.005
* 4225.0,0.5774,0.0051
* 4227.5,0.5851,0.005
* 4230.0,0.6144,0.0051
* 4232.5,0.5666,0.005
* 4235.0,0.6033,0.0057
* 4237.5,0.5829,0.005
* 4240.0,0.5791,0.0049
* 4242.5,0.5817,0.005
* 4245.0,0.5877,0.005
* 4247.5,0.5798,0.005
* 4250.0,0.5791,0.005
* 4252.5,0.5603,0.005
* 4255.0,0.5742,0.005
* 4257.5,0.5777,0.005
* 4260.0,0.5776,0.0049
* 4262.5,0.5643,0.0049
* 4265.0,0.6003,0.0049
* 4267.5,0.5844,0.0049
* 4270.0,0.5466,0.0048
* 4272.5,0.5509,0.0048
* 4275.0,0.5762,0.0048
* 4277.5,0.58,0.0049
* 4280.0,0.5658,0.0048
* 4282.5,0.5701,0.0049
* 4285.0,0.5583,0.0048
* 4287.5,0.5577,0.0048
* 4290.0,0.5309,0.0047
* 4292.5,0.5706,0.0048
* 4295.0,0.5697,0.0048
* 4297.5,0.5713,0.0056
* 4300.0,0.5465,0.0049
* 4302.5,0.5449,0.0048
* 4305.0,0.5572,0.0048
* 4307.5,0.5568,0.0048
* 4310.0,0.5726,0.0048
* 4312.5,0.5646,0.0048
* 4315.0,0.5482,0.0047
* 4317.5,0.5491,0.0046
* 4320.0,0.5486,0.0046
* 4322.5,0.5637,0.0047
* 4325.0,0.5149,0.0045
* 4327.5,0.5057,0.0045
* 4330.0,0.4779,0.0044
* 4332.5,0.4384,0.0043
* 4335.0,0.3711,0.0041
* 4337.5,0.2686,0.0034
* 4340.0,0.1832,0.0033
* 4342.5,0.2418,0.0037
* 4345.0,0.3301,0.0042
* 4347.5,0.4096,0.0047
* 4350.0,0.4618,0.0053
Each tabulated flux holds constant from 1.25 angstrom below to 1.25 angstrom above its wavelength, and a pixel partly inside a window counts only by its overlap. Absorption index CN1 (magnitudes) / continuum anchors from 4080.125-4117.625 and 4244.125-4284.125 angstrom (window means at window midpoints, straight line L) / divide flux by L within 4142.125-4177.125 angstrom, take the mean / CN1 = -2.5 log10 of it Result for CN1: -0.18 mag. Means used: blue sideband 0.487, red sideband 0.573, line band 0.611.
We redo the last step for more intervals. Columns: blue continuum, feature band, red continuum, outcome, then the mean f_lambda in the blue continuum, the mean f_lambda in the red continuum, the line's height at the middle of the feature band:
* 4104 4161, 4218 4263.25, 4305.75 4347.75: -0.149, 0.582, 0.452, 0.509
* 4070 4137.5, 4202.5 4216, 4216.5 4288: -0.054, 0.541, 0.58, 0.568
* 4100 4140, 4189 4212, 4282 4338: -0.136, 0.527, 0.527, 0.527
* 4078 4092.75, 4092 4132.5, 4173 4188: 0.226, 0.605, 0.602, 0.604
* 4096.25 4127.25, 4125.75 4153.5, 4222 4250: -0.208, 0.476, 0.586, 0.5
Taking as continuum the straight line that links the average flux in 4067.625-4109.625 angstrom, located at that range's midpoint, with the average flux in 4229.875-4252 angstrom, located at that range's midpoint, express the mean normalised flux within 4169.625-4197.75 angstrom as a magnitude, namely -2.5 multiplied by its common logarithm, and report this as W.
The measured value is -0.08 mag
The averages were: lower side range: 0.517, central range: 0.603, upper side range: 0.584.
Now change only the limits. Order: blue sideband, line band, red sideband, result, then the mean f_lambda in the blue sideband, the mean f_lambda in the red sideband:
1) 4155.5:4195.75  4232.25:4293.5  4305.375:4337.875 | -0.050 mag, 0.607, 0.506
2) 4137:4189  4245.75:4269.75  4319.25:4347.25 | -0.167 mag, 0.611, 0.402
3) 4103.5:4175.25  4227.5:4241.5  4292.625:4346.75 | -0.117 mag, 0.584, 0.479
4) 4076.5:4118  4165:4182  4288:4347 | -0.218 mag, 0.499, 0.484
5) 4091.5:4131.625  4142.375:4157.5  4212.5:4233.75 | -0.172 mag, 0.49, 0.598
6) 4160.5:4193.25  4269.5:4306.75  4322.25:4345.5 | -0.243 mag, 0.604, 0.384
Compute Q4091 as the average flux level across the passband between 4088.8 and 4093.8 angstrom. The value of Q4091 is 0.57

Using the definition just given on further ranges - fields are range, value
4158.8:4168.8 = 0.609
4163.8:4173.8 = 0.608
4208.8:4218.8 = 0.609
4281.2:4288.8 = 0.562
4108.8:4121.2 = 0.565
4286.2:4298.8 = 0.56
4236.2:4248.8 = 0.582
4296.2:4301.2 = 0.559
